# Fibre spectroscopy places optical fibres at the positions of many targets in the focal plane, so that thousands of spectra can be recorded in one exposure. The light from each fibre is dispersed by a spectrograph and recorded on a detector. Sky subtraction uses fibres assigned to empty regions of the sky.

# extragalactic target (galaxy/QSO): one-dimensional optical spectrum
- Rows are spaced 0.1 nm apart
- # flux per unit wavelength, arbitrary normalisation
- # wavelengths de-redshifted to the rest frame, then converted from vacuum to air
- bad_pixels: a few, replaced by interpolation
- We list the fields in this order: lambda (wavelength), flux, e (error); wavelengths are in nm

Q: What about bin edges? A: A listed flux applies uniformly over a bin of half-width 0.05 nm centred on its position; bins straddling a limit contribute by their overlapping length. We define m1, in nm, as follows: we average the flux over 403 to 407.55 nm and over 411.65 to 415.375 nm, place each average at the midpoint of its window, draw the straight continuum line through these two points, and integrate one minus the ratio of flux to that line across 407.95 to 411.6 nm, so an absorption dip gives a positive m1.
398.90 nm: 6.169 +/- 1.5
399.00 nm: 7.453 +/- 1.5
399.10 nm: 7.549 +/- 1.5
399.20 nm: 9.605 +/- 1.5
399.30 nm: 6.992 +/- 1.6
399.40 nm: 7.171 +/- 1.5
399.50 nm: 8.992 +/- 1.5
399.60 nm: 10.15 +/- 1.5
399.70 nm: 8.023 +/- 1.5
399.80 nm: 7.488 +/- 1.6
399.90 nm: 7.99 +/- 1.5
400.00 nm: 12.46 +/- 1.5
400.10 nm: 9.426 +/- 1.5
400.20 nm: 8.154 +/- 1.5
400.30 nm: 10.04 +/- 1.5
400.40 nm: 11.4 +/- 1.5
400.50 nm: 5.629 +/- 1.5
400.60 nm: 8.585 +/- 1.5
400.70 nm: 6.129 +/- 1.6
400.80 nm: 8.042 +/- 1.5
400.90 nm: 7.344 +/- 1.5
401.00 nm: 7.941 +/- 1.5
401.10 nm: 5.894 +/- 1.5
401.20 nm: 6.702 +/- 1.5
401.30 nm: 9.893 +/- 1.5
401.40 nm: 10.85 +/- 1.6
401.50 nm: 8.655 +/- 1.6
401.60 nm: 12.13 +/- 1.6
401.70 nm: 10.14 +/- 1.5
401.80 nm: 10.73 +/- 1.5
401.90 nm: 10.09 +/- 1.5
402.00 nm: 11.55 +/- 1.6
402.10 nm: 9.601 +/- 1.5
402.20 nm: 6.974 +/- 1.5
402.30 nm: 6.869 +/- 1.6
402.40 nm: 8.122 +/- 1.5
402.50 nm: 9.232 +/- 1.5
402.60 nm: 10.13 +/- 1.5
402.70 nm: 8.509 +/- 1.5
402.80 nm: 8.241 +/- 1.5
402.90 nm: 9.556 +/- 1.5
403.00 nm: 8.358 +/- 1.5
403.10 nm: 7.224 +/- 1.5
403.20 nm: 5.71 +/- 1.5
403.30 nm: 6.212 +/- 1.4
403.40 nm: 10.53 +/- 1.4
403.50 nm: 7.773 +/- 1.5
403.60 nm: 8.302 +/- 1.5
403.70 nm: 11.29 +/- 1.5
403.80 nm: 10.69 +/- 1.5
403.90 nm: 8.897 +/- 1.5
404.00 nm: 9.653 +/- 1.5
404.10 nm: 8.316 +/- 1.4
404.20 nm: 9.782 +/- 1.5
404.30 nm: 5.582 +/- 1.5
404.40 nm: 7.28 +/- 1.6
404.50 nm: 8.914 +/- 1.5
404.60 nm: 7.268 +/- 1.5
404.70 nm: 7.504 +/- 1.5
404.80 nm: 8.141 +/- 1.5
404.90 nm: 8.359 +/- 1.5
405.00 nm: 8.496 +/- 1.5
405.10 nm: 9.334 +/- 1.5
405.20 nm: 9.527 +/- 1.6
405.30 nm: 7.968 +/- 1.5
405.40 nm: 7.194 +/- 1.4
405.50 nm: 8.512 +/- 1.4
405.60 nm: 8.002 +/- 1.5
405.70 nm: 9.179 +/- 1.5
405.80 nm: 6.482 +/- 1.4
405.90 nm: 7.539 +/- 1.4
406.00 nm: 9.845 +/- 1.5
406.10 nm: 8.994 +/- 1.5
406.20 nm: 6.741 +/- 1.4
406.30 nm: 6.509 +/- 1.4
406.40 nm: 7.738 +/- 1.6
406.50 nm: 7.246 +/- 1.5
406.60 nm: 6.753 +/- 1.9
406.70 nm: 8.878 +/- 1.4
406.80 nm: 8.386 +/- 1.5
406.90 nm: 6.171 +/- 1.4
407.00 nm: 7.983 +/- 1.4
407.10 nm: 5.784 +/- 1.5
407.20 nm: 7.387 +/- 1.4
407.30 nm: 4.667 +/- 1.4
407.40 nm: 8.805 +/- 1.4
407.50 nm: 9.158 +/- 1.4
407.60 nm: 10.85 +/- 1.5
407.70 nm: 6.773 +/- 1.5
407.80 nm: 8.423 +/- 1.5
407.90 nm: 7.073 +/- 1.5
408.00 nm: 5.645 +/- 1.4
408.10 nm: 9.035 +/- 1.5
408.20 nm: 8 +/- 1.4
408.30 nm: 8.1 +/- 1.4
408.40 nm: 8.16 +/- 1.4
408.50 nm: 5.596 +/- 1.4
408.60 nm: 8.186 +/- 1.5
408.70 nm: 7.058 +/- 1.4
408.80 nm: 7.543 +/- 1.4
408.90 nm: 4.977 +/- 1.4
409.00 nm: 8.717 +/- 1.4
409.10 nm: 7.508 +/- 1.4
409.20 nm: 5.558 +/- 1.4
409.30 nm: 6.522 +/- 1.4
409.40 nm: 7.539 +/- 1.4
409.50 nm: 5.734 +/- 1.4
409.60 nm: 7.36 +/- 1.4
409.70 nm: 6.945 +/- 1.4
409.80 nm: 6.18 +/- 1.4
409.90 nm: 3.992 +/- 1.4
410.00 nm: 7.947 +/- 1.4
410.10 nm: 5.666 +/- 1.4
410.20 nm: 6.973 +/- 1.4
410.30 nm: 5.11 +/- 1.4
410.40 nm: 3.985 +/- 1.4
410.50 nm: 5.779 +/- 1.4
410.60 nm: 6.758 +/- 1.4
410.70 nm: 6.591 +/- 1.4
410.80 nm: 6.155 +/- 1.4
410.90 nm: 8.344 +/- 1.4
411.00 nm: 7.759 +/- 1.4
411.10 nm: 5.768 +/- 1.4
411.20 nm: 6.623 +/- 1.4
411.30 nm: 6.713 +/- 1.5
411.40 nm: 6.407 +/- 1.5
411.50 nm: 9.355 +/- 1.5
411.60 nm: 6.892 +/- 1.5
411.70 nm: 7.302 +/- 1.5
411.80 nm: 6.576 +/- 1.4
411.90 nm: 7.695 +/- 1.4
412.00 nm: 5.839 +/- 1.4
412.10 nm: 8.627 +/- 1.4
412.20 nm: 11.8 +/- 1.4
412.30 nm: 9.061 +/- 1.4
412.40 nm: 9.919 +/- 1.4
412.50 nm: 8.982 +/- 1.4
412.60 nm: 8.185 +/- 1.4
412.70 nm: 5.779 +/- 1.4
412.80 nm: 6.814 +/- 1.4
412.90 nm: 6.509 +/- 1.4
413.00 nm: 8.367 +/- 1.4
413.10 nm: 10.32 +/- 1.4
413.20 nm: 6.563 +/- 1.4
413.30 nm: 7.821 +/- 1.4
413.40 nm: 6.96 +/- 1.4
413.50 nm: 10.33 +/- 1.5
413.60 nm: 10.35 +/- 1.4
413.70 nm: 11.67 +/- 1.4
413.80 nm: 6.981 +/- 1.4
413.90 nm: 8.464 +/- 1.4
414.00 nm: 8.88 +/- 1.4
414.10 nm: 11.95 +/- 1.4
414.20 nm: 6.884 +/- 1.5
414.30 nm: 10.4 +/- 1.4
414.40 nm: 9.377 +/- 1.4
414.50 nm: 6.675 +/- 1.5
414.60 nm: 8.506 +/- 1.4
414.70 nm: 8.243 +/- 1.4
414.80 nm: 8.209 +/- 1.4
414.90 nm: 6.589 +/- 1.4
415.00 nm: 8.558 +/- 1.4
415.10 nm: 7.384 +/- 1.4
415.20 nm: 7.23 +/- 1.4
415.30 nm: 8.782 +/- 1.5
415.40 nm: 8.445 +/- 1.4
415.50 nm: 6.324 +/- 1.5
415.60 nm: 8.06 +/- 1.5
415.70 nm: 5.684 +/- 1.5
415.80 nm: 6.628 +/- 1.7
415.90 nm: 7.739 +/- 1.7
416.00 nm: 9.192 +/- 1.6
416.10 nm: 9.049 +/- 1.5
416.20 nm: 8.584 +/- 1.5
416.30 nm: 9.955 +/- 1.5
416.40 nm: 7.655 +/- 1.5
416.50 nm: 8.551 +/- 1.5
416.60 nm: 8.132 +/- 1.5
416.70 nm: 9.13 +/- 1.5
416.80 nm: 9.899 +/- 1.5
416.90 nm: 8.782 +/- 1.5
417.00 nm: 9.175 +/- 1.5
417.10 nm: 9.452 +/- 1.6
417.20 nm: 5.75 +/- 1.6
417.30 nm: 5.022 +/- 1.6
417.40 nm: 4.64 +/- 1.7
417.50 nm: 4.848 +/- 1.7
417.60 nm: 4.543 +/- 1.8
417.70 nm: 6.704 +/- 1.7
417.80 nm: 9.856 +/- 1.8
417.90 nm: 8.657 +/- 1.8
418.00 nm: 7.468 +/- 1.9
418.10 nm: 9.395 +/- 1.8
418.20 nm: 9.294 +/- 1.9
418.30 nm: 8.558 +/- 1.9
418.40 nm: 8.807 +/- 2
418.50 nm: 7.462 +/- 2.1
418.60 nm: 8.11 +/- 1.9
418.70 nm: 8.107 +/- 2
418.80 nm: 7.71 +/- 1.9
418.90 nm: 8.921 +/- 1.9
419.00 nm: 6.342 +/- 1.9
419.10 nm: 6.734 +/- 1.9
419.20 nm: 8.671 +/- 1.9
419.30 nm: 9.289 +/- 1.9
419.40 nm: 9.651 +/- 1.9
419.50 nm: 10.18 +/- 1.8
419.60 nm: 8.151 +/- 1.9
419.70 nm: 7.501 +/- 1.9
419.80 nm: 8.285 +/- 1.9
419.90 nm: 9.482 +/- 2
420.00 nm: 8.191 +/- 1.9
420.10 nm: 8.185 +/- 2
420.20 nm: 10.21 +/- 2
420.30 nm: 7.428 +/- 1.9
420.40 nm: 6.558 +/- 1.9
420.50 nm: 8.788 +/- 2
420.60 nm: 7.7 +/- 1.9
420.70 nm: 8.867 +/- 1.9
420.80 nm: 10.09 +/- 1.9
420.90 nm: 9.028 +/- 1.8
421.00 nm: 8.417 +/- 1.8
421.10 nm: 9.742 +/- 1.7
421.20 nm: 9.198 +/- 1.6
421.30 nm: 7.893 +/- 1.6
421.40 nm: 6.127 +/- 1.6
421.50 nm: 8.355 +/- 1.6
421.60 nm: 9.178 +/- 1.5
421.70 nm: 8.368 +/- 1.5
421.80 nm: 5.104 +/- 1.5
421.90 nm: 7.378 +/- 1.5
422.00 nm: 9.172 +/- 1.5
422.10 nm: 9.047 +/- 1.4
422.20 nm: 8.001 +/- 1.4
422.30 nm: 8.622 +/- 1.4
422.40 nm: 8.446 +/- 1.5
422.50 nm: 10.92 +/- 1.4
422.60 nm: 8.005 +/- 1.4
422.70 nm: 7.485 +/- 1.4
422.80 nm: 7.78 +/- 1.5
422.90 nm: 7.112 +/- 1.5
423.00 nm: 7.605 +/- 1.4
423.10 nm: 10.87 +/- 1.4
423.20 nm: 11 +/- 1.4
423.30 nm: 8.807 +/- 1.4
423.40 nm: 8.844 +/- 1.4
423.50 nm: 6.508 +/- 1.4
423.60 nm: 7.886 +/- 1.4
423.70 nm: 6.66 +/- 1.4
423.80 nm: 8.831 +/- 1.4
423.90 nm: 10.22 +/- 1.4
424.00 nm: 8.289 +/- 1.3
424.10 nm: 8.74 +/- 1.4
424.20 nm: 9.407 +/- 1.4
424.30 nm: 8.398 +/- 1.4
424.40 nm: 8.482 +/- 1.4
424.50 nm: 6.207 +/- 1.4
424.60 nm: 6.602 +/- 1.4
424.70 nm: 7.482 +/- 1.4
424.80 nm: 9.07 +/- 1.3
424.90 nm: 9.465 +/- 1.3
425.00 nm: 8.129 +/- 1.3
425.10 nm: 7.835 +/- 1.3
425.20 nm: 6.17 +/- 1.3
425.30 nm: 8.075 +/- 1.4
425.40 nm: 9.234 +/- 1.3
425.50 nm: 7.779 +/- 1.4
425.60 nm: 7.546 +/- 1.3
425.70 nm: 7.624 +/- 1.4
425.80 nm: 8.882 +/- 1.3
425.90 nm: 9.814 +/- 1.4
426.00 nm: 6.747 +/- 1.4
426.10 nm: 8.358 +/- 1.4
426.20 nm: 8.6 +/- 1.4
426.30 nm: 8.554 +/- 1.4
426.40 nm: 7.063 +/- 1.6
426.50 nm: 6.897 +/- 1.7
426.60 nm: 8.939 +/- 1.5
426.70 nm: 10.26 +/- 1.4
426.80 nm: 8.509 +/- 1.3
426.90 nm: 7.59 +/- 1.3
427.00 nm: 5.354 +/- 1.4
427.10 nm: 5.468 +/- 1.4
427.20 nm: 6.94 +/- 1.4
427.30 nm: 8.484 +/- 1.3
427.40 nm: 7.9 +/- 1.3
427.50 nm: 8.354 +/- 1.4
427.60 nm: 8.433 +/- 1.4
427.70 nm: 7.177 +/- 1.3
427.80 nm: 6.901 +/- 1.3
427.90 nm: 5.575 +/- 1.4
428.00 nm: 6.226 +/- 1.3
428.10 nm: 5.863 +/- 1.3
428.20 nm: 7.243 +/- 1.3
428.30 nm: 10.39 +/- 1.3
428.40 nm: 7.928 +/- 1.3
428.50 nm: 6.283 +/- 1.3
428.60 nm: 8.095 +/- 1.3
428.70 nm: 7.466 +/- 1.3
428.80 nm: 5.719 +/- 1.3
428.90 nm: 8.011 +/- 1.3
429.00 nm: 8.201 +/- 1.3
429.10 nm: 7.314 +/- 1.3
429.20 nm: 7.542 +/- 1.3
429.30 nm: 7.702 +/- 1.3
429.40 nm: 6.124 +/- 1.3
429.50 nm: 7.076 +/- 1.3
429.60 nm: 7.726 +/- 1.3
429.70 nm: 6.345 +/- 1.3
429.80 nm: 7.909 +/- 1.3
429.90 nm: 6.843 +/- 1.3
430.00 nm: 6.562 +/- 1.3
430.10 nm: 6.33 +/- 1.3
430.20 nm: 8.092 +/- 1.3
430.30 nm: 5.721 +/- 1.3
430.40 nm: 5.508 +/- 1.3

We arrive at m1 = 0.63 nm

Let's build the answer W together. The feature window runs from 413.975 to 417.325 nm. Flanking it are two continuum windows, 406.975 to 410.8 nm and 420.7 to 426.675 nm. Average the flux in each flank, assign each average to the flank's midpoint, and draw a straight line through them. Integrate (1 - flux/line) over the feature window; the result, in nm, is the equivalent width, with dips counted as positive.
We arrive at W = -0.30 nm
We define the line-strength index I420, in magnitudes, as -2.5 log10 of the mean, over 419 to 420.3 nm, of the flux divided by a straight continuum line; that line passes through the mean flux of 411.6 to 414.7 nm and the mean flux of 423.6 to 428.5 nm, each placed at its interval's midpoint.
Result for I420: -0.06 mag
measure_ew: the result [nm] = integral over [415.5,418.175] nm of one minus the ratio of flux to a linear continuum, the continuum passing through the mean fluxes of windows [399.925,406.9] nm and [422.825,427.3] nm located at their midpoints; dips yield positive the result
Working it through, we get 0.16 nm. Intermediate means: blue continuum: 8.5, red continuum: 8.11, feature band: 7.78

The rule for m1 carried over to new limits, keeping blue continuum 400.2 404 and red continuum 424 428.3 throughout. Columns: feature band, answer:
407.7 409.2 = 0.205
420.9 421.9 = -0.008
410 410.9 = 0.246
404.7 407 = 0.167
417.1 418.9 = 0.150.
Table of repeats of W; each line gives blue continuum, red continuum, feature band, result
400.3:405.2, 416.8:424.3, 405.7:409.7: 0.51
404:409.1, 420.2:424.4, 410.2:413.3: 0.25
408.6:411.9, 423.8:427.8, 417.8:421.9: -0.47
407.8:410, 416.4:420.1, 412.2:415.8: -0.35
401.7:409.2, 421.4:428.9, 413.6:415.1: -0.12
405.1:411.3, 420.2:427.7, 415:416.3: -0.03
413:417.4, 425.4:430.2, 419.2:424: -0.36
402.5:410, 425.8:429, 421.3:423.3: -0.18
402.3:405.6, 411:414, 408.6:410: 0.25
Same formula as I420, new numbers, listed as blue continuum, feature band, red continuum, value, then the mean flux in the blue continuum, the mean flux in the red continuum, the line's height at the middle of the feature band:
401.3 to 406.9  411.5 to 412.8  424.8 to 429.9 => 0.02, 8.54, 7.64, 8.23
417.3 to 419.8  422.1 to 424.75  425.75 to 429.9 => -0.09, 7.85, 7.55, 7.69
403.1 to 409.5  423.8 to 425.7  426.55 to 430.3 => -0.10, 7.83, 7.35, 7.43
